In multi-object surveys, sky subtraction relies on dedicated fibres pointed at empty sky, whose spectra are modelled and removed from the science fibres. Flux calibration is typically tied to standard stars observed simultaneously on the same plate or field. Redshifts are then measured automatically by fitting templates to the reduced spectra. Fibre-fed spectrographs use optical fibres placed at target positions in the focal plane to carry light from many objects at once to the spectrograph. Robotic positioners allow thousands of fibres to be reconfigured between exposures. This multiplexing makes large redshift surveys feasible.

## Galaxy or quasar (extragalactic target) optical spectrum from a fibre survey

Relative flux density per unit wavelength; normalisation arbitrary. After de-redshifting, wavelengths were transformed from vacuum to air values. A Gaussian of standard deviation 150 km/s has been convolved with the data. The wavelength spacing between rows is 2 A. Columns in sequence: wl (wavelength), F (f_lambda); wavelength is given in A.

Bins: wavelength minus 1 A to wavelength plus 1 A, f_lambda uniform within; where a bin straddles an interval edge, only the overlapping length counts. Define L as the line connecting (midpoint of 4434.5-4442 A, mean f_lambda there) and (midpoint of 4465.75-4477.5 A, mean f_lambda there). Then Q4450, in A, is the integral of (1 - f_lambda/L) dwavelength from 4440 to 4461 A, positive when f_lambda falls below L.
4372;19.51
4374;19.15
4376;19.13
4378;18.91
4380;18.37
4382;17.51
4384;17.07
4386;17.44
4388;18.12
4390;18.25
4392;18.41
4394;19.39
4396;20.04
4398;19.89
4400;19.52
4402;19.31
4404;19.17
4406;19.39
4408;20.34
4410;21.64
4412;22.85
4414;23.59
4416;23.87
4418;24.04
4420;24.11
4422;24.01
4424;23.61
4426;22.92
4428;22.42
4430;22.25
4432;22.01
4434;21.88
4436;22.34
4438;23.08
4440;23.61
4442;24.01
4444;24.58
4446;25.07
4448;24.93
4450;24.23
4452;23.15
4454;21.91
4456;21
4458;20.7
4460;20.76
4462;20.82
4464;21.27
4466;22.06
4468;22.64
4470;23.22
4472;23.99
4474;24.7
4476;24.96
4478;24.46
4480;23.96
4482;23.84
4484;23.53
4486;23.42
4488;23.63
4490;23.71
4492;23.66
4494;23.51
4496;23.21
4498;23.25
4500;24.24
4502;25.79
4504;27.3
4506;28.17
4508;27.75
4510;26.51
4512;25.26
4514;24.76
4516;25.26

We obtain 0.2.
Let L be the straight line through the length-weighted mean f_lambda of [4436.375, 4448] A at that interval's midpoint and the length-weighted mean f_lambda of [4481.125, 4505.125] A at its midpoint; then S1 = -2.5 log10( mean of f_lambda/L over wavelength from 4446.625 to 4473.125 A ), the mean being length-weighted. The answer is 0.08 mag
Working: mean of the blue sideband 24.1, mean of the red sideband 24.1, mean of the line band 22.4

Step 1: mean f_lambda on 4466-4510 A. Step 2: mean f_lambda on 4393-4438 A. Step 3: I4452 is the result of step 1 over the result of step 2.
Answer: 1.12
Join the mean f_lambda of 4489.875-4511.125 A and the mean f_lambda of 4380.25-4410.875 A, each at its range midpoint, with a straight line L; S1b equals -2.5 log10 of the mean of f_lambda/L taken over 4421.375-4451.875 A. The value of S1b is -0.09 mag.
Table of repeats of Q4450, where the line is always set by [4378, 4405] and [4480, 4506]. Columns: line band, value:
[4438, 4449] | -1.4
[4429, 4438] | -0.5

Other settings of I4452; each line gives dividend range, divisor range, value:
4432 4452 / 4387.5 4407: 1.23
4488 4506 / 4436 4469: 1.08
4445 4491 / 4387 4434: 1.09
